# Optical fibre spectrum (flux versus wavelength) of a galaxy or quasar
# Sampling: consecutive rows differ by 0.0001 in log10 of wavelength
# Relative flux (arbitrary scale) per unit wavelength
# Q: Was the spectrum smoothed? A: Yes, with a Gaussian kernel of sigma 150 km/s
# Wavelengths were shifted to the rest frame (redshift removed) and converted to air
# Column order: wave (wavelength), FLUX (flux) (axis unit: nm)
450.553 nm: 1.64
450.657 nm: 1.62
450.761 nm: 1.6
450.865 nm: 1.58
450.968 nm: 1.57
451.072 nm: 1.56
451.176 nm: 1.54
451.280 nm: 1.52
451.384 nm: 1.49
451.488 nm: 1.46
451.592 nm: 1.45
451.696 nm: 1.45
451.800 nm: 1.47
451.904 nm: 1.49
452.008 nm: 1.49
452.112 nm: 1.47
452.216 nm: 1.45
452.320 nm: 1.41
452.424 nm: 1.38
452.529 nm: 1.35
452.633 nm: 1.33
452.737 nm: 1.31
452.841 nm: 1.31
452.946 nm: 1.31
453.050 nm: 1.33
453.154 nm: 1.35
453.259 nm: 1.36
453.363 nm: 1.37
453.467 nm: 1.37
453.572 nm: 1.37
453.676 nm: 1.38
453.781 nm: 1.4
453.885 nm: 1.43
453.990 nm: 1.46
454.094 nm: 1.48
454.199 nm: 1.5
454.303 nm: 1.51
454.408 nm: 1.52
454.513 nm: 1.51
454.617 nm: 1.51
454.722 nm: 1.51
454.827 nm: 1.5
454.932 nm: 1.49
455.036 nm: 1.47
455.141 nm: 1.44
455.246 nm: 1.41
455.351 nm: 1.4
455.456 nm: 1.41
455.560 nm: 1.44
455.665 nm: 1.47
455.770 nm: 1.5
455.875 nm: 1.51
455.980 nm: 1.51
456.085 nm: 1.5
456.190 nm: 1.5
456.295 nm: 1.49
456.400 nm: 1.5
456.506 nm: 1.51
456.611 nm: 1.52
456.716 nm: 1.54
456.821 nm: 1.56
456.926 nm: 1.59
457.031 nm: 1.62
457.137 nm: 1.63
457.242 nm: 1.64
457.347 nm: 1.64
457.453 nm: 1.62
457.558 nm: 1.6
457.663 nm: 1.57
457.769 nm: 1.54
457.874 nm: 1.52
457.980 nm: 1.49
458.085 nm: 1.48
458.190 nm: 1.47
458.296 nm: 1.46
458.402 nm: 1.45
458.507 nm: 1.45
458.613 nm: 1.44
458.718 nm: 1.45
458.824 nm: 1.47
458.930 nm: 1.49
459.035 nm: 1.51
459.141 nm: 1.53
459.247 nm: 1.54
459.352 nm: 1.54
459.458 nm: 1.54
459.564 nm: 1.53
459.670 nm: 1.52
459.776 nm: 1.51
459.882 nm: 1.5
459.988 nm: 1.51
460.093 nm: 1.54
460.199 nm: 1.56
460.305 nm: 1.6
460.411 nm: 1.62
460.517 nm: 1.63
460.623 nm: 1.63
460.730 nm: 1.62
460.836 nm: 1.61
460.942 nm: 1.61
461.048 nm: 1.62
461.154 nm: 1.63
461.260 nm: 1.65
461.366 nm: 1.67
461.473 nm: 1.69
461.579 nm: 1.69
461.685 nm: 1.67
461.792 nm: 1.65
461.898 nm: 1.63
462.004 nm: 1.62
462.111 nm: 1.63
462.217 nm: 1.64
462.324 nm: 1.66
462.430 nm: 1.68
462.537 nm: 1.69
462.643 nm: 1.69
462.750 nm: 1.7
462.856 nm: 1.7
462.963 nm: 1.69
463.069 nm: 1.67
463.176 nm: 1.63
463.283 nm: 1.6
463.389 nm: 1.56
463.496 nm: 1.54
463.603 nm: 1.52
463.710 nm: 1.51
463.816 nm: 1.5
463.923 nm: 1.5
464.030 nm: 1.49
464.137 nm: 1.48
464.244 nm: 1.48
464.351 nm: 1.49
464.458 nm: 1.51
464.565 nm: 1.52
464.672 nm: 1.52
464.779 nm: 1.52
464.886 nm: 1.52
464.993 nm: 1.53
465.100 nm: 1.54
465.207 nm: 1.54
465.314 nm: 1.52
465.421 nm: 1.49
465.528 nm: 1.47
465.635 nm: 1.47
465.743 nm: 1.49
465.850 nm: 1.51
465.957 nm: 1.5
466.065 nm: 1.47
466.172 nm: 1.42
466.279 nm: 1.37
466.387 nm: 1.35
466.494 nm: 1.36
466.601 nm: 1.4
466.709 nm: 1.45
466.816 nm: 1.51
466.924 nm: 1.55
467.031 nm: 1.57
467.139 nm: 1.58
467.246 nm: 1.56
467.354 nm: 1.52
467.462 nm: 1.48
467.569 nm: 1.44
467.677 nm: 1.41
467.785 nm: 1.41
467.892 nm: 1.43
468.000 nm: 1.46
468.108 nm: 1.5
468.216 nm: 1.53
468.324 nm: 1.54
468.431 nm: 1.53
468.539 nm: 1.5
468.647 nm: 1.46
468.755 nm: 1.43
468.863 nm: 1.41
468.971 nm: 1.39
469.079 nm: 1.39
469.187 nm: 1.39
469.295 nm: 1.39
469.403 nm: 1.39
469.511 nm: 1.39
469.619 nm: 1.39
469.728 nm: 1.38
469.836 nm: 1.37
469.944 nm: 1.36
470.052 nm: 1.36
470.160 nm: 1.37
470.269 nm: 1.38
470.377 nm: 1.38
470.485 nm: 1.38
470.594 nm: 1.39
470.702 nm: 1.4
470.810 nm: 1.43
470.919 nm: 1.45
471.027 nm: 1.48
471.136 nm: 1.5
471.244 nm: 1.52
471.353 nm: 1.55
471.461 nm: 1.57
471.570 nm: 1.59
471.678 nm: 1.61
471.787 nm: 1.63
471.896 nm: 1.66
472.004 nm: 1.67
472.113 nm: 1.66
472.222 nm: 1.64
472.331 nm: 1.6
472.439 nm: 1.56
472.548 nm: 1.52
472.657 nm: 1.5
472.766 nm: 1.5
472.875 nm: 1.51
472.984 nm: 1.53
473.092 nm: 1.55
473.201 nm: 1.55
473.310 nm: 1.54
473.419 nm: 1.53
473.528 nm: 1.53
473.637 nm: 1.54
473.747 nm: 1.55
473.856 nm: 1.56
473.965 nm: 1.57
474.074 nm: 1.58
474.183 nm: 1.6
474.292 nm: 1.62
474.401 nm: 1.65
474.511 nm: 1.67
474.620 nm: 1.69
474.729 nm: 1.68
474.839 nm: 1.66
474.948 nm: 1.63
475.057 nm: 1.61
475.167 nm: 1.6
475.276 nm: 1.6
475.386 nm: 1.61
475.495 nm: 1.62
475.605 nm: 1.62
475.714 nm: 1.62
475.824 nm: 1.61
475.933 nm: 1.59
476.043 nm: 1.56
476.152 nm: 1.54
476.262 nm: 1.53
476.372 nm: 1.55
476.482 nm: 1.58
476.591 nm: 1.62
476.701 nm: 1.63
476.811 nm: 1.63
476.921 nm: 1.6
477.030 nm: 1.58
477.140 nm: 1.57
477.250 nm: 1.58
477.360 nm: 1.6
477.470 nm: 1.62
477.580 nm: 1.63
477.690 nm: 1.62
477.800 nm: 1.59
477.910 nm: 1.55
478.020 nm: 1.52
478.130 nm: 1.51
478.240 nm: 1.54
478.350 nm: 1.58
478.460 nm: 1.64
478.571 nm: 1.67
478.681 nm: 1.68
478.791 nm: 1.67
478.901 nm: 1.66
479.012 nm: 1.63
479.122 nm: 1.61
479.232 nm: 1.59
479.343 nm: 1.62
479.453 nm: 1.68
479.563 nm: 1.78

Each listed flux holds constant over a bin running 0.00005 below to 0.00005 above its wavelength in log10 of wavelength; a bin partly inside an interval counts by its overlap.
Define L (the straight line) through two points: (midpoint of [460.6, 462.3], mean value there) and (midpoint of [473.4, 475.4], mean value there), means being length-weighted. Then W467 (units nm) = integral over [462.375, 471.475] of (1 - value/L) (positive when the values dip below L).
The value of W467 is 0.78 nm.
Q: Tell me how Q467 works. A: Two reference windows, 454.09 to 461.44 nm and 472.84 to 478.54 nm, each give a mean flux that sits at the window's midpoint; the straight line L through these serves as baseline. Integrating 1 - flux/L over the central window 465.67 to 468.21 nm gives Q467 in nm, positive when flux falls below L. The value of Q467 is 0.150 nm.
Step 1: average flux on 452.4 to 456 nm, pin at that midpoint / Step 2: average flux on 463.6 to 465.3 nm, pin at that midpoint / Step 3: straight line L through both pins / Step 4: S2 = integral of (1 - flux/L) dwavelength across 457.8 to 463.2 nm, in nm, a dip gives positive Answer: -0.38 nm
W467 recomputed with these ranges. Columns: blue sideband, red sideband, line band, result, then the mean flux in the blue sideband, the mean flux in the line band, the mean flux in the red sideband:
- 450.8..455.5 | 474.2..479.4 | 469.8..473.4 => 0.147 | 1.44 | 1.51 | 1.61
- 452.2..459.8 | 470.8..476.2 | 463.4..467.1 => 0.100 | 1.48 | 1.49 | 1.58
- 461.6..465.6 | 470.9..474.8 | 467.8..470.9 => 0.309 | 1.58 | 1.42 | 1.58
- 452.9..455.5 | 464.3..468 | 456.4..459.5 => -0.177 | 1.43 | 1.53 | 1.48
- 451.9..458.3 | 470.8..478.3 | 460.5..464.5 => -0.257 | 1.47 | 1.61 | 1.58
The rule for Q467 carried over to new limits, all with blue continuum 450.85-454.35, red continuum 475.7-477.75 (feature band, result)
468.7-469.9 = 0.12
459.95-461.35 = -0.11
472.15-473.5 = 0.02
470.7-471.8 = 0.02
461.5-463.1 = -0.18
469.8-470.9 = 0.12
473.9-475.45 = -0.05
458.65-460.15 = -0.04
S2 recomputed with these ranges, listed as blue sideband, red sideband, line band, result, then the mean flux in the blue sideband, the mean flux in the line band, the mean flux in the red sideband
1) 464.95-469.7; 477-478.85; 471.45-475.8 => -0.142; 1.46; 1.59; 1.6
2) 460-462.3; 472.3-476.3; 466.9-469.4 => 0.208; 1.63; 1.47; 1.58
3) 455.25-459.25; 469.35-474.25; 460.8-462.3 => -0.132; 1.51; 1.64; 1.51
